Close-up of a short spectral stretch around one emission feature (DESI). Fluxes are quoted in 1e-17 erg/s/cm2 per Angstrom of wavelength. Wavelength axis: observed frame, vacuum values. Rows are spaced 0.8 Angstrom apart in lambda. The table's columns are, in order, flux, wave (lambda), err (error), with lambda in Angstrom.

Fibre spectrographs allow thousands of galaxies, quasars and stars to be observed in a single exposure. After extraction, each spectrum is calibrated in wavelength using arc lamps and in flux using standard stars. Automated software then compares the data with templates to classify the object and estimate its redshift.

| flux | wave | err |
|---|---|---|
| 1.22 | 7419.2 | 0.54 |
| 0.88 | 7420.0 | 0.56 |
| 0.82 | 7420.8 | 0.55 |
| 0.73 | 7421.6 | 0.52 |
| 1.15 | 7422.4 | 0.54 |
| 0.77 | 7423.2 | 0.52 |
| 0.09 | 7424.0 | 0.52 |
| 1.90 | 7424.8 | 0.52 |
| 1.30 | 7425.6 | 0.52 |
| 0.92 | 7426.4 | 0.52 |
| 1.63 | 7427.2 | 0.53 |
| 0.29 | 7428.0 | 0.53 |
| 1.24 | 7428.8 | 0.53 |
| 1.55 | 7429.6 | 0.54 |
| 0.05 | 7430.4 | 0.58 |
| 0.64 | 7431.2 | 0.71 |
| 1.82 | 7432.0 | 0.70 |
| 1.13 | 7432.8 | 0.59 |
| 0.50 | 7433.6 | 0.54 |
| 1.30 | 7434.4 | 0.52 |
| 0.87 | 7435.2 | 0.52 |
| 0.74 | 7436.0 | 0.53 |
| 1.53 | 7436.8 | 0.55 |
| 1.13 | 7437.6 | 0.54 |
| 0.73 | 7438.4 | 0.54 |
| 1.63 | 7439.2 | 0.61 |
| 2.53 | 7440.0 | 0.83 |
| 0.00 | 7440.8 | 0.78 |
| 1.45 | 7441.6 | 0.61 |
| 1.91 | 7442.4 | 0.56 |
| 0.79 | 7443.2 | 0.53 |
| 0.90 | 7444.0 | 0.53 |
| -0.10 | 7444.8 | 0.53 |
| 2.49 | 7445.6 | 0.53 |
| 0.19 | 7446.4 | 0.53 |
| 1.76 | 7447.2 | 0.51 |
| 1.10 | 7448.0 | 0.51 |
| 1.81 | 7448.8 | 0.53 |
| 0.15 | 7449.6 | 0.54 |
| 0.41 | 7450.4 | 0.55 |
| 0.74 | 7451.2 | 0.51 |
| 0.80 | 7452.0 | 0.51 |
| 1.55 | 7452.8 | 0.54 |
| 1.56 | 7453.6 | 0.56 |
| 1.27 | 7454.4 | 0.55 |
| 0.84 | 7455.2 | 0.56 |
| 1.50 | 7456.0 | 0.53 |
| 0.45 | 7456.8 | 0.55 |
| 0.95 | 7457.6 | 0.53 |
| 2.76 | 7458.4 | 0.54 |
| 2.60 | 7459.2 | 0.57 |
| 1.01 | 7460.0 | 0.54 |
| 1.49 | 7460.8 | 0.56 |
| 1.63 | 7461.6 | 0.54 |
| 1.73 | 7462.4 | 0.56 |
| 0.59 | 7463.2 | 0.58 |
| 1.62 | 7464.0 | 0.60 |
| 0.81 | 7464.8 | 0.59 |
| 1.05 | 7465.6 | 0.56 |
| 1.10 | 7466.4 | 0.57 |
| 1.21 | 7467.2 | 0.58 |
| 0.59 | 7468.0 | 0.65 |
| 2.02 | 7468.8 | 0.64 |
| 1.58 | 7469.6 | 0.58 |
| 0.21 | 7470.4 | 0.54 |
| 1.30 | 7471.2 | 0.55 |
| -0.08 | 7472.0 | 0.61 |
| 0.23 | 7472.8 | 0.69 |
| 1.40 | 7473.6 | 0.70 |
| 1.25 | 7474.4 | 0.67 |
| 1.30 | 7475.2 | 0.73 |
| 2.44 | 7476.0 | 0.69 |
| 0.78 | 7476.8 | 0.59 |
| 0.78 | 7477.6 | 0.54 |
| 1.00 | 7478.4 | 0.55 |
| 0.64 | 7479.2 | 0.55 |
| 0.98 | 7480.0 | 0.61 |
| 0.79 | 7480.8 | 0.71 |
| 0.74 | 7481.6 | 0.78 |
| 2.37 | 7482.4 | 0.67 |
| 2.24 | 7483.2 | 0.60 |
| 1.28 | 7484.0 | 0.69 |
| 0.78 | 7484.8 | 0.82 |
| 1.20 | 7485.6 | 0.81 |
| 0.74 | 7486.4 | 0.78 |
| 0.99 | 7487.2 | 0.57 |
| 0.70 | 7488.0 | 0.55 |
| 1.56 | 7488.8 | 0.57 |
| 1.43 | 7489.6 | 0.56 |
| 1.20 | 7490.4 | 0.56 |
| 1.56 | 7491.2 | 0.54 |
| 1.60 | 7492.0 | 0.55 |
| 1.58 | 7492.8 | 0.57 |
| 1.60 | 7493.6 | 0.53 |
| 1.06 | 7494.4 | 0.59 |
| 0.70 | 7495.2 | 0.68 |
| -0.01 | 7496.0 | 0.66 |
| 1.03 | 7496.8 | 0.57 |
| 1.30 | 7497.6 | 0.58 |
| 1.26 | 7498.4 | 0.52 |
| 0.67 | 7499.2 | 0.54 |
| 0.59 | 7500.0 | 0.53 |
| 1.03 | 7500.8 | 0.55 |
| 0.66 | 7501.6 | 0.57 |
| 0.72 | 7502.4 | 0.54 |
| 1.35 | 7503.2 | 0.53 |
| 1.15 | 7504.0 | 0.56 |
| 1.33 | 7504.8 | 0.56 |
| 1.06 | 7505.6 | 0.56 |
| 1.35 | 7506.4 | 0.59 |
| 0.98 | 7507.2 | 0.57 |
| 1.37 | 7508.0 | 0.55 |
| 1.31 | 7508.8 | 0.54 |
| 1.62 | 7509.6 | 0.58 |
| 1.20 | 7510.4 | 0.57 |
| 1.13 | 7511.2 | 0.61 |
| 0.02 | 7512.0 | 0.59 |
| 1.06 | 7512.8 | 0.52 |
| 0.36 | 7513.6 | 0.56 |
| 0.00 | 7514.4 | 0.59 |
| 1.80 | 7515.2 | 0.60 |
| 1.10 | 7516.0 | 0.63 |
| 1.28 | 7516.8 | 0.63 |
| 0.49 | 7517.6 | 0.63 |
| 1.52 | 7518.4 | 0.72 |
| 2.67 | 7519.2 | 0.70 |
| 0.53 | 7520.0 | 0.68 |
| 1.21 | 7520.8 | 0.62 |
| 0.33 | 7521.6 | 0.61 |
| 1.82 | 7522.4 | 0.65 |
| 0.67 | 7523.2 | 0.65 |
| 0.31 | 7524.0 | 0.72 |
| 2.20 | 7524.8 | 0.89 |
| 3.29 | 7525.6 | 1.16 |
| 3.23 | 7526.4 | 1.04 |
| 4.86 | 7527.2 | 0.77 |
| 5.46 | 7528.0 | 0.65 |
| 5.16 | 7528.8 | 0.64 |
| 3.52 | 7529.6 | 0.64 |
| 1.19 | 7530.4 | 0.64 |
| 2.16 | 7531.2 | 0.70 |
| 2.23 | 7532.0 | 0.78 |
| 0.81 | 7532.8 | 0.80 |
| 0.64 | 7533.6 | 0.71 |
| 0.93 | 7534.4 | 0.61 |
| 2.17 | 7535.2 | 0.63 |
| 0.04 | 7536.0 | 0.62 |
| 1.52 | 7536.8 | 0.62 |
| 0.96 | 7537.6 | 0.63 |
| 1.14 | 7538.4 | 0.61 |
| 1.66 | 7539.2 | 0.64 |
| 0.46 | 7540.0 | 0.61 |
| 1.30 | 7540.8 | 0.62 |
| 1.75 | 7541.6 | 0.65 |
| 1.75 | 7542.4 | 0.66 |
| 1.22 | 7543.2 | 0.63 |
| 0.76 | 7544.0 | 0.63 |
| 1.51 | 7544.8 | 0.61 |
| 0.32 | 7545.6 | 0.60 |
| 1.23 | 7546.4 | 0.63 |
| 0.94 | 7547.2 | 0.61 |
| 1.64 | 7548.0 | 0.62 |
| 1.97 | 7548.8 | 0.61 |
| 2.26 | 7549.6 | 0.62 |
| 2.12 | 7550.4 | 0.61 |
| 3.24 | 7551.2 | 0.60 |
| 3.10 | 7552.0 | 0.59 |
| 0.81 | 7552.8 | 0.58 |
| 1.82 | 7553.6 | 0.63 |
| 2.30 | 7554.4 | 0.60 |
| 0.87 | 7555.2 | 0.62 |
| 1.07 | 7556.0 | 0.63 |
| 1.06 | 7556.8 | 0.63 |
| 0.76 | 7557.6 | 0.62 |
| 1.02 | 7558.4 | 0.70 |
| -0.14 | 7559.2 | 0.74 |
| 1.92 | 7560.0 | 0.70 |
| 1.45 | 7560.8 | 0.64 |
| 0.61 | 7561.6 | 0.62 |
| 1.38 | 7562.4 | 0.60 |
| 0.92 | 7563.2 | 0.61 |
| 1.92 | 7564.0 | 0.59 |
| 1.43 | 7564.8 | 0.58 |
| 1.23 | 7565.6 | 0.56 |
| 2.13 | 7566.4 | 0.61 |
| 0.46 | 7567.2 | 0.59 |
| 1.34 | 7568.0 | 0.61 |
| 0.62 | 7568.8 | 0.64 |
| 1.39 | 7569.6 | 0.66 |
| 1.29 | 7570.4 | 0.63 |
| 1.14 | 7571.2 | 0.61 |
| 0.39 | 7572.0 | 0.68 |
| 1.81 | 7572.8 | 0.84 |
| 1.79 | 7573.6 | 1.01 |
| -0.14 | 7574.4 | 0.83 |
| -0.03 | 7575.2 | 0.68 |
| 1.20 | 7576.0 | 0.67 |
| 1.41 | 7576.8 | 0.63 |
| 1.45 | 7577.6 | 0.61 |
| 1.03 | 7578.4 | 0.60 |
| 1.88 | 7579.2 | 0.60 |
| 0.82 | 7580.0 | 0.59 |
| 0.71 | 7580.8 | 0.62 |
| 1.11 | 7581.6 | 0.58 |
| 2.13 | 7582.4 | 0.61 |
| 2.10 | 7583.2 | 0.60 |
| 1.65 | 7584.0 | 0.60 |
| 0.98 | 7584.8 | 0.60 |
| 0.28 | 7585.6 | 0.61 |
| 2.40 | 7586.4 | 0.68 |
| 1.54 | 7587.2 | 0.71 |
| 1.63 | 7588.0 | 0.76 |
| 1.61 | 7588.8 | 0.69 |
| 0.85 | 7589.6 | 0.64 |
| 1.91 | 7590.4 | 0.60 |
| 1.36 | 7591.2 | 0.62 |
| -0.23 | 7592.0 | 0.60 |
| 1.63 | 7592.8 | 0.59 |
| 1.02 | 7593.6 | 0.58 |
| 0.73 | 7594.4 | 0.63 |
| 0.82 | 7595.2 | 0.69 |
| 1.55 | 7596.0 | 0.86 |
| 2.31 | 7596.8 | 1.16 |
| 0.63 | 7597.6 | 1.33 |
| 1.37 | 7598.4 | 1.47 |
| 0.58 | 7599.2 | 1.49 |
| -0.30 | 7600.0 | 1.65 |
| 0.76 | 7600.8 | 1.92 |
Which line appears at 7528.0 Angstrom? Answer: H-alpha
